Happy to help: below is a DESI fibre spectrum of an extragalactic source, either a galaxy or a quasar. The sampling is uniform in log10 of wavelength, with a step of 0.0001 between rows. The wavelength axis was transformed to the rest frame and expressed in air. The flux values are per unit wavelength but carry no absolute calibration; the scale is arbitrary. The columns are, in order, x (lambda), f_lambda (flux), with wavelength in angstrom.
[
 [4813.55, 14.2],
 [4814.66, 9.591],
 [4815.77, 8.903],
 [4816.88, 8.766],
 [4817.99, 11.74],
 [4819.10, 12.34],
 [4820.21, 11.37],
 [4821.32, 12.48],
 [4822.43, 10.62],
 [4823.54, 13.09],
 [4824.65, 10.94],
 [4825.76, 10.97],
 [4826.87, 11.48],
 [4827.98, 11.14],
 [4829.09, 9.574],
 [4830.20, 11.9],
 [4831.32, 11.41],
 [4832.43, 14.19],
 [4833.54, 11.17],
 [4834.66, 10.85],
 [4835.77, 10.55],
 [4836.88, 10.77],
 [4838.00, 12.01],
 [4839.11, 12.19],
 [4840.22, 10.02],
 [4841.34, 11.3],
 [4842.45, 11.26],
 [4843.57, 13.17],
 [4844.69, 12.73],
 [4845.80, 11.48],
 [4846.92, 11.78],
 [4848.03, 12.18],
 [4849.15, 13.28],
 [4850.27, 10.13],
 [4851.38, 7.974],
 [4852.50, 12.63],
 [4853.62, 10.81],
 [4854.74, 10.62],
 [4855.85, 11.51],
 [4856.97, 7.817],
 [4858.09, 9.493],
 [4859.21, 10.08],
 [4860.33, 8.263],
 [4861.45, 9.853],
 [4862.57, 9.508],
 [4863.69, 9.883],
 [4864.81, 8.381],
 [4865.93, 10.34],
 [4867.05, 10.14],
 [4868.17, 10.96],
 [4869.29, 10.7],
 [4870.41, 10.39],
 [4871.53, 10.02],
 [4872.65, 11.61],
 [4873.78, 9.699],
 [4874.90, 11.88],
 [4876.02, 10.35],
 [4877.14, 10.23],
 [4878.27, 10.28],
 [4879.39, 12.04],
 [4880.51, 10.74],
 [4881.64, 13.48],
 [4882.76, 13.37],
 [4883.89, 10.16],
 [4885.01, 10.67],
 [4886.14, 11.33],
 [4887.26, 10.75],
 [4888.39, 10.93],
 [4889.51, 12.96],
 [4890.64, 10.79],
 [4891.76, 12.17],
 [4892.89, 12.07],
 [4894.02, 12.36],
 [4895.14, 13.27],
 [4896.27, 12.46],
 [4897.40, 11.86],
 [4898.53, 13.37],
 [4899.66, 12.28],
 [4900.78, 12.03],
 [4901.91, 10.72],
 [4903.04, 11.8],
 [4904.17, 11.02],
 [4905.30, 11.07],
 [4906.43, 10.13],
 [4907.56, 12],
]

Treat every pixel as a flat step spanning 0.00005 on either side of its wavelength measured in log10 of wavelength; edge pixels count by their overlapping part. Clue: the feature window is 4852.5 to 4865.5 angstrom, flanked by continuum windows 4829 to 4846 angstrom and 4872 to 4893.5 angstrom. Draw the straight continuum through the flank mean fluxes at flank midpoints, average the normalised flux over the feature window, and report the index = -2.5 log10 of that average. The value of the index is 0.17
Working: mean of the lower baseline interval 11.6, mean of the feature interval 9.79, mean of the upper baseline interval 11.3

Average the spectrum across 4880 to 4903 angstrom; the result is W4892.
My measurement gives 11.9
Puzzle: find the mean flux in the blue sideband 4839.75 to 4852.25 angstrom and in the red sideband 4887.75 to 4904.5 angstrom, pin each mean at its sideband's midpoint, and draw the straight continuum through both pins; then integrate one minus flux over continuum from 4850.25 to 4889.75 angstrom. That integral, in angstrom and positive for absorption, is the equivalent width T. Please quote 3.9 angstrom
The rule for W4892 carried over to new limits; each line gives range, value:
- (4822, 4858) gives 11.3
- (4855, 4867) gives 9.57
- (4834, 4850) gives 11.6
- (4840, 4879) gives 10.6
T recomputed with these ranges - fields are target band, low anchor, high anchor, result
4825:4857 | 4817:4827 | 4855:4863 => -2.5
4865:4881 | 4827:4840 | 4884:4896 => 1.4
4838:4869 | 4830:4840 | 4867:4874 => 1.1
